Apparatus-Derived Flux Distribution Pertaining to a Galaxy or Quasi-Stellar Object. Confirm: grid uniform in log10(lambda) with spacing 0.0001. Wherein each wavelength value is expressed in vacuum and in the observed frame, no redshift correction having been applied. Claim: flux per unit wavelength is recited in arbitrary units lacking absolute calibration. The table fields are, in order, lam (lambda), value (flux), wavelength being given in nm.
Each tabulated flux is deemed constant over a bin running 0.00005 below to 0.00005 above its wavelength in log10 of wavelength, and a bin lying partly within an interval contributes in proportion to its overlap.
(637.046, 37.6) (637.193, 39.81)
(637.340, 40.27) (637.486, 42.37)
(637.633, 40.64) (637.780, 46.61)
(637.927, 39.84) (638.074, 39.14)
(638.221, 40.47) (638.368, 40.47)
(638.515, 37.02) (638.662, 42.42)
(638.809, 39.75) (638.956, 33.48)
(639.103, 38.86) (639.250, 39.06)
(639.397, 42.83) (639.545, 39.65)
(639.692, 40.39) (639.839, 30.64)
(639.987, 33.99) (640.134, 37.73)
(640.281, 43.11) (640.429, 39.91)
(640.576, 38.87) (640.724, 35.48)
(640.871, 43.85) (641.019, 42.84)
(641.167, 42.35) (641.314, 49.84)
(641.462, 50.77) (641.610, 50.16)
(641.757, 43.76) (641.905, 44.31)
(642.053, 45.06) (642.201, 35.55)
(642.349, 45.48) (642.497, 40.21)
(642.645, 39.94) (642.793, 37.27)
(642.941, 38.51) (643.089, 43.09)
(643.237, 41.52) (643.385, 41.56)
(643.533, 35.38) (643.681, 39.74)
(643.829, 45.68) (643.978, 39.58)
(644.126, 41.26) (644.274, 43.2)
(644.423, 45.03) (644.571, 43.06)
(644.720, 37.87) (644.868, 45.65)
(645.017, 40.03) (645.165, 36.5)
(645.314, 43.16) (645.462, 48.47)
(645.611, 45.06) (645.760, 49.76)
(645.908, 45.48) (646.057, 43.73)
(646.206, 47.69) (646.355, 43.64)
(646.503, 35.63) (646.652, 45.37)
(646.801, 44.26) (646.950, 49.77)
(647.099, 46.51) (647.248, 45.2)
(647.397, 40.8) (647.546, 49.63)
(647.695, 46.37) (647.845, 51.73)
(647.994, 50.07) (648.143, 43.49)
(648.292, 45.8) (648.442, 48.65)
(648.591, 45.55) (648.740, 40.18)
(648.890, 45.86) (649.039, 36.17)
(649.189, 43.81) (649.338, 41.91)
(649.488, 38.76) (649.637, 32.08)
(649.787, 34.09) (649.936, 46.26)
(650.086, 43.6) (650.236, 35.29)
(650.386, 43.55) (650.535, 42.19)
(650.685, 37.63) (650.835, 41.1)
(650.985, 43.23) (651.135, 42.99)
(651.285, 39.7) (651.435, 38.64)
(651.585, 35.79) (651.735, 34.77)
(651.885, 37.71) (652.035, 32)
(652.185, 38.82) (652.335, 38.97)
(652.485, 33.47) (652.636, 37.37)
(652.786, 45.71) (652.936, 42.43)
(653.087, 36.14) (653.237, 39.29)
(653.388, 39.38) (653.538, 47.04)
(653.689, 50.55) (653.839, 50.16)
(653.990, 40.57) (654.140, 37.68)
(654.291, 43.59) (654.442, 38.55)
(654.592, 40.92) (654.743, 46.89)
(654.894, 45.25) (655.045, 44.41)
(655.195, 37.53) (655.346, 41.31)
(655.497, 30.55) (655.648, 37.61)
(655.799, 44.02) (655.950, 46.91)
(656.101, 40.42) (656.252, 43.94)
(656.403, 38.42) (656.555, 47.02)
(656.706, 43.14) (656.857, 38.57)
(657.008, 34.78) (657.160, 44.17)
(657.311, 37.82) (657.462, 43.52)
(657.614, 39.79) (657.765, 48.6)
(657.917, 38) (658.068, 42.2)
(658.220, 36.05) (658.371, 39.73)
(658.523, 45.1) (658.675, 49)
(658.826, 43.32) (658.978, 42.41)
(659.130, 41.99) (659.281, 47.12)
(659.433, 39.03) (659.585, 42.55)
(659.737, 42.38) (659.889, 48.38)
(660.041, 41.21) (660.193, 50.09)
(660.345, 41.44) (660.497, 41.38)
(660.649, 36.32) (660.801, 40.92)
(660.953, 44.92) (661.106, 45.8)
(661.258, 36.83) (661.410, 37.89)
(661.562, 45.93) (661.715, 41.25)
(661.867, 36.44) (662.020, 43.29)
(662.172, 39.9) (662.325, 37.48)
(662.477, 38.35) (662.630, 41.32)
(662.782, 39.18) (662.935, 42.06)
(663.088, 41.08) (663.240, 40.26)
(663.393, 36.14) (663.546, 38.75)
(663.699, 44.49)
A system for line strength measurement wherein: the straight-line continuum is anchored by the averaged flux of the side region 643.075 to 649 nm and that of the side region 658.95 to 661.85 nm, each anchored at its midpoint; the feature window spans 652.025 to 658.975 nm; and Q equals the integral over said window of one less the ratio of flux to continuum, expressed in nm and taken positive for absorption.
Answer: 0.25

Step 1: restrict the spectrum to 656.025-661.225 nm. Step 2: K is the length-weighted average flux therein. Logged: 42.3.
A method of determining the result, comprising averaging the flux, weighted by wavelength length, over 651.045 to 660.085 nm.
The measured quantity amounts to 41.3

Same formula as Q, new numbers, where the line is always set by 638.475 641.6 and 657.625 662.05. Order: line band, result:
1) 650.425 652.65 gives 0.167 nm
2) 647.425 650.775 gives -0.125 nm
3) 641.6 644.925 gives -0.081 nm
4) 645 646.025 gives -0.084 nm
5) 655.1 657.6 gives 0.082 nm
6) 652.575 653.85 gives -0.035 nm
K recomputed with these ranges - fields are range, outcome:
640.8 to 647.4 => 43.2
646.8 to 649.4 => 45.4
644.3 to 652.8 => 42.2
